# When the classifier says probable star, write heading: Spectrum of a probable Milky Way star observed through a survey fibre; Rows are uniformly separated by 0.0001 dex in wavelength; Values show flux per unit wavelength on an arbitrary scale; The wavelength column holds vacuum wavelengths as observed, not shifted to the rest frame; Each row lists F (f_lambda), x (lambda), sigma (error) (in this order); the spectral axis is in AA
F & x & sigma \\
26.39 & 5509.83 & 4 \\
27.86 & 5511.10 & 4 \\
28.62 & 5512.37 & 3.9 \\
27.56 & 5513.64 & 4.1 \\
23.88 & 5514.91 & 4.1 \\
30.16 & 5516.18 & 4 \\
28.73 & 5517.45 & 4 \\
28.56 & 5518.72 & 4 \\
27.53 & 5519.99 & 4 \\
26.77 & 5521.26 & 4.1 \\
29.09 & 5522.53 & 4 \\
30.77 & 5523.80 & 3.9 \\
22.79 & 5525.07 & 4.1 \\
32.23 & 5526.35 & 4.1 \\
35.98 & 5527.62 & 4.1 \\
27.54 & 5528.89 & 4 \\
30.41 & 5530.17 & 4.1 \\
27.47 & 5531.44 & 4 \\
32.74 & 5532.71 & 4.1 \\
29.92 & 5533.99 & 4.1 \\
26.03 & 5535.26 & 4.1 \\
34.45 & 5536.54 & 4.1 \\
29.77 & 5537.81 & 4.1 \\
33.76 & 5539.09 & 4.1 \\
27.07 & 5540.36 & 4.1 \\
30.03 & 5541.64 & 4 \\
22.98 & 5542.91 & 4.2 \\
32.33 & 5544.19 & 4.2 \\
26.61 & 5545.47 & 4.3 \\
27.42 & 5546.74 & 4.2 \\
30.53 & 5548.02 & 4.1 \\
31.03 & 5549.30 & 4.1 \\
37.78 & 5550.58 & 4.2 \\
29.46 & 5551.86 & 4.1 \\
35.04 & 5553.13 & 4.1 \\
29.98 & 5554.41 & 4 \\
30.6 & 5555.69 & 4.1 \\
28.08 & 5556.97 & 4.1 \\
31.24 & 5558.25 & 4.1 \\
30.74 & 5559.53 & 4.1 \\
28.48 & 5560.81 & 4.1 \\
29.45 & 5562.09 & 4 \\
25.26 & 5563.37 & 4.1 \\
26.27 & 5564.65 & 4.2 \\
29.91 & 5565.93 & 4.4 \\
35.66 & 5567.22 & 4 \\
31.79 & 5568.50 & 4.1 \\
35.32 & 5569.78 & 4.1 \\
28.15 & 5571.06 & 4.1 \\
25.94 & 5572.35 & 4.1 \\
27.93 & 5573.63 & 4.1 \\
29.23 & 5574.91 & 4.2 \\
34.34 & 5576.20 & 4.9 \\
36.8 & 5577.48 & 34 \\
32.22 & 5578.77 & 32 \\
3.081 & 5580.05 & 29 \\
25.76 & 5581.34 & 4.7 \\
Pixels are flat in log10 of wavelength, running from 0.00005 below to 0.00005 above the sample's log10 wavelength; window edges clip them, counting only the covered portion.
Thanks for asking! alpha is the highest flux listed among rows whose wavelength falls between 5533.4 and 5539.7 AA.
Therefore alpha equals 34.45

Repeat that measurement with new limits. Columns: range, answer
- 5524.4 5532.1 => 35.98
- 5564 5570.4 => 35.66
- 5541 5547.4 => 32.33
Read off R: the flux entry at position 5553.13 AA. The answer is 35.04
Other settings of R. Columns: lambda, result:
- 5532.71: 32.74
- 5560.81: 28.48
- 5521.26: 26.77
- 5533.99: 29.92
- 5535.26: 26.03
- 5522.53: 29.09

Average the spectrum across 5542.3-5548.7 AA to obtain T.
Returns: 28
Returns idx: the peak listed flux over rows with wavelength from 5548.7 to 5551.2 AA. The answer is 37.78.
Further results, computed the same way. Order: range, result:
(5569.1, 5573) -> 35.32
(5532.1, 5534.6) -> 32.74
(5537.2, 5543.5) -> 33.76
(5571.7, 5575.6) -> 29.23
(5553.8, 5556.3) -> 30.6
